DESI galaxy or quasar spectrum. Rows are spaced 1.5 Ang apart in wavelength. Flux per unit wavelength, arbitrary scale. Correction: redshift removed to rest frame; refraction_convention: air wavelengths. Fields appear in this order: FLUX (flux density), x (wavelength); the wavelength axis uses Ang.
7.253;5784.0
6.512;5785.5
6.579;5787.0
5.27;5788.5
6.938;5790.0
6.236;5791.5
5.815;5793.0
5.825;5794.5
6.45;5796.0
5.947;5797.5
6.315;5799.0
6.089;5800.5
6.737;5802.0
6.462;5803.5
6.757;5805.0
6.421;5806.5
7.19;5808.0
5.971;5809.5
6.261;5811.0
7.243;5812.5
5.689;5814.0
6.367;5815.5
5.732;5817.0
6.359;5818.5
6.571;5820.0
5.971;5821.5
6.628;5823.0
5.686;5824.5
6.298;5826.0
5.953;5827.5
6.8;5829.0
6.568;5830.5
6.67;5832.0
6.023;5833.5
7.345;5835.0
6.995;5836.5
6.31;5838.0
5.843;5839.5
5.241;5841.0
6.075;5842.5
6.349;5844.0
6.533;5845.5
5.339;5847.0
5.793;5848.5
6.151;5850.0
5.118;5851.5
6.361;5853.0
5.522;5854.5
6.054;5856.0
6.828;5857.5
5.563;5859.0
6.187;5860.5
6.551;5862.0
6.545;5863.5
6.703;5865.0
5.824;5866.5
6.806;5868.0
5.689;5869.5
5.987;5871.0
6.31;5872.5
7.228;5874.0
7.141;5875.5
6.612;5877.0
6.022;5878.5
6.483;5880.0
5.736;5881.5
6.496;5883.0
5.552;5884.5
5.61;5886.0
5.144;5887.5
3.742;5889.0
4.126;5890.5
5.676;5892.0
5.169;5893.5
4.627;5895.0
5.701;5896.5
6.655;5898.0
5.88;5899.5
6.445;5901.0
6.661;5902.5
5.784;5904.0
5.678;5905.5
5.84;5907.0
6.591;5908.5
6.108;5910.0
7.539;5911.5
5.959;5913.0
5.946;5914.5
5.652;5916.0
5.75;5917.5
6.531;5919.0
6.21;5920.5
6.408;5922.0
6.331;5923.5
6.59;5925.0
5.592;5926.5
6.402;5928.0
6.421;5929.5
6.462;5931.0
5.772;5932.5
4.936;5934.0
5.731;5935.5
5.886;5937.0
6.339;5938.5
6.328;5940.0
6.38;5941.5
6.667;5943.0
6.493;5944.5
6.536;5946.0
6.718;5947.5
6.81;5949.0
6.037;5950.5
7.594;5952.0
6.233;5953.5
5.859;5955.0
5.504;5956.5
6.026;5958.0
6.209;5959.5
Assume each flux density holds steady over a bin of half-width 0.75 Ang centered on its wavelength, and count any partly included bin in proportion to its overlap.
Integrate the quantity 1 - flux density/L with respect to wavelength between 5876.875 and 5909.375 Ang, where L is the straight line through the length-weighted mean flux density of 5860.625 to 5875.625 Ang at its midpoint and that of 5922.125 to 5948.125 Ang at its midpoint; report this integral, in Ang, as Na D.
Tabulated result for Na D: 3.2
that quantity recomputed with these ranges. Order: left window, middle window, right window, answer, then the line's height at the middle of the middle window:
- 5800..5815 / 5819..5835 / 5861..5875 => 0.24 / 6.46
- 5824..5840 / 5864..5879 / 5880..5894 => -2.17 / 5.63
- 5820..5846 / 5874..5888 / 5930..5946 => 0.14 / 6.23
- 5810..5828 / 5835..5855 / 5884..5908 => -0.11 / 5.99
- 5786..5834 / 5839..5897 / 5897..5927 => 3.18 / 6.25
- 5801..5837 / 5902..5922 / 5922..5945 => 0.12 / 6.21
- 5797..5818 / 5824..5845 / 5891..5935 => -0.06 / 6.29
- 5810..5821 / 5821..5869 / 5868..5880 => 1.30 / 6.38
